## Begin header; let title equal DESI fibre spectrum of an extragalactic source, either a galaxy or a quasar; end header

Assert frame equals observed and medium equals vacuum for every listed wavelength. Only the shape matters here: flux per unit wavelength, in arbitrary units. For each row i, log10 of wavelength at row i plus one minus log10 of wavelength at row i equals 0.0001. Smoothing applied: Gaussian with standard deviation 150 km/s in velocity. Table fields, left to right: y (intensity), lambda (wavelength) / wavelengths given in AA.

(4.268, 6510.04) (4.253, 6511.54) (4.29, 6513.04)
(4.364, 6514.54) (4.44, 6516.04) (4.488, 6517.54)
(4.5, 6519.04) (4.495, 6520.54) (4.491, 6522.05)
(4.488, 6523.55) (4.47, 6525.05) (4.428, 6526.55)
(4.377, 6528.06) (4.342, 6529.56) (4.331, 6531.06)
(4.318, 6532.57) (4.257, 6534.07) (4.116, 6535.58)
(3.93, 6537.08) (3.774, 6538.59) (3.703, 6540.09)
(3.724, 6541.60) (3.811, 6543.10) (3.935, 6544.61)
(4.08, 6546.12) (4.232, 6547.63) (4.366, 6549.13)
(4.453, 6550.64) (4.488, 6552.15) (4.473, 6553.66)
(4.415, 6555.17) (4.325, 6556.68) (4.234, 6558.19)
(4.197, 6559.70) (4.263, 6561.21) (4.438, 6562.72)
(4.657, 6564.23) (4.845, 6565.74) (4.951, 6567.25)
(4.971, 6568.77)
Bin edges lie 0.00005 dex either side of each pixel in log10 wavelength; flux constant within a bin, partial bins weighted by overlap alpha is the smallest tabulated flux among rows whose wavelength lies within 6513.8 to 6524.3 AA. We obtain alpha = 4.364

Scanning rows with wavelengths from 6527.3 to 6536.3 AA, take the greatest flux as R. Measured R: 4.377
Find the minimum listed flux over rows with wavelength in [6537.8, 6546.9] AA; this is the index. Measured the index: 3.703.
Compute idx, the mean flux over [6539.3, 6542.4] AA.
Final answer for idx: 3.73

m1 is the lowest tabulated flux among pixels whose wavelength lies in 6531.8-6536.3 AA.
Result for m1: 4.116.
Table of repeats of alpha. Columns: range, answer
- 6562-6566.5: 4.438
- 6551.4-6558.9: 4.234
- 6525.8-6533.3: 4.318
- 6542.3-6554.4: 3.811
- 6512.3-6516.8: 4.29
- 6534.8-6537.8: 3.93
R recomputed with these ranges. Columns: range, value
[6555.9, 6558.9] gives 4.325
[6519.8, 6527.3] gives 4.495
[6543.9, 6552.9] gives 4.488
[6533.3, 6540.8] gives 4.257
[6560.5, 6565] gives 4.657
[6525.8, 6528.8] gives 4.428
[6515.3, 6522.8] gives 4.5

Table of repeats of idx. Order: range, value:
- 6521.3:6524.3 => 4.49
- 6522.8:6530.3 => 4.42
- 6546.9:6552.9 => 4.39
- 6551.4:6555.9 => 4.46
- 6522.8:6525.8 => 4.49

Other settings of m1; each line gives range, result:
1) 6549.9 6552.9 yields 4.453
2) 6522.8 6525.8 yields 4.47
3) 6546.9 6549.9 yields 4.232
